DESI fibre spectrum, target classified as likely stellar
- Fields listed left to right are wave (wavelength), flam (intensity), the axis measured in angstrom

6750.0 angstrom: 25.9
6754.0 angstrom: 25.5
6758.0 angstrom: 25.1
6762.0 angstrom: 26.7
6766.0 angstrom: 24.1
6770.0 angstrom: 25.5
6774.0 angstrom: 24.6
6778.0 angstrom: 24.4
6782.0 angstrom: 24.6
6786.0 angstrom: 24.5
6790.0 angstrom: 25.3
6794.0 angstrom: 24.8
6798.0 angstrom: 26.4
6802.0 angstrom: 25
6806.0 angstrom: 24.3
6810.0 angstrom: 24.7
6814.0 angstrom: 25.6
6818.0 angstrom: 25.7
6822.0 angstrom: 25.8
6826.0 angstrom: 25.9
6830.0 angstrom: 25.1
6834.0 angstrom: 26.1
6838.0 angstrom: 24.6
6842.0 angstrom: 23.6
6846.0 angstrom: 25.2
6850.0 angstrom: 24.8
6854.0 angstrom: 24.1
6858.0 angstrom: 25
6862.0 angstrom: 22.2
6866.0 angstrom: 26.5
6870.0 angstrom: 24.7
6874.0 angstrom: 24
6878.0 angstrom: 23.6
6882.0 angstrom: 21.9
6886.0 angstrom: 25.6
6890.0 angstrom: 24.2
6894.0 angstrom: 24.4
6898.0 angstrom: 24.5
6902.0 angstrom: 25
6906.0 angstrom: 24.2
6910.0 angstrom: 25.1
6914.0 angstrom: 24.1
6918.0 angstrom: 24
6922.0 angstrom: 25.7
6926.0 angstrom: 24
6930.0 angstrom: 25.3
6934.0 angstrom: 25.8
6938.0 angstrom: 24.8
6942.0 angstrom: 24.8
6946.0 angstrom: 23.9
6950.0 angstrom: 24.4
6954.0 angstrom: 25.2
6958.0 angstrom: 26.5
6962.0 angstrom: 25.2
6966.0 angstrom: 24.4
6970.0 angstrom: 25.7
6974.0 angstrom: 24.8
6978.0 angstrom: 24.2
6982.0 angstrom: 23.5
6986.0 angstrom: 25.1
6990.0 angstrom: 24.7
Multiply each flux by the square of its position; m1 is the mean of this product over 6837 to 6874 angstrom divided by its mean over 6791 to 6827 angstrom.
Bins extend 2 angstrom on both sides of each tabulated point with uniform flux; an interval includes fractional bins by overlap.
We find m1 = 1.0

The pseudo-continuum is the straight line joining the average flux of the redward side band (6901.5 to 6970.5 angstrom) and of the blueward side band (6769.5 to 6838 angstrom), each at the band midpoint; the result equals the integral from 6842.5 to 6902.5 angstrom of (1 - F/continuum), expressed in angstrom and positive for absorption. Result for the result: 1.6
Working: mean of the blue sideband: 25.2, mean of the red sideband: 24.9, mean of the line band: 24.3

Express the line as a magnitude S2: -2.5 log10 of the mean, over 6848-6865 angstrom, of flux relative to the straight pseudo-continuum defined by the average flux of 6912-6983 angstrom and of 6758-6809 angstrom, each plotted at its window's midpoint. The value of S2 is 0.03 mag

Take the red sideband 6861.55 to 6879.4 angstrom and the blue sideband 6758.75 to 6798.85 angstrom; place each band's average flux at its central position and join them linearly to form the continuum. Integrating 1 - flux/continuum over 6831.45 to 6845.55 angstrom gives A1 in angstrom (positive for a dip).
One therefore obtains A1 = -0.1 angstrom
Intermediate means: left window 25.1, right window 24.4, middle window 24.8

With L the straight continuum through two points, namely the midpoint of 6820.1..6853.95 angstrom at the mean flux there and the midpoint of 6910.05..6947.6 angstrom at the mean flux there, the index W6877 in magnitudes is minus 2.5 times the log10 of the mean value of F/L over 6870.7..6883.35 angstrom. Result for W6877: 0.069 mag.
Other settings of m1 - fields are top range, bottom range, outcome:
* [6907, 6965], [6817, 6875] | 1.03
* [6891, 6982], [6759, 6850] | 1.03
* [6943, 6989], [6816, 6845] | 1.02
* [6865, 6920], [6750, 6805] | 1.00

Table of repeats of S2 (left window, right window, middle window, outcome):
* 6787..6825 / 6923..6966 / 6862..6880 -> 0.03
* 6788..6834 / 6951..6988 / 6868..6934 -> 0.03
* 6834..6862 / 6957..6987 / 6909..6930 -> 0.00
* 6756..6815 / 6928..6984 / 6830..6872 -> 0.01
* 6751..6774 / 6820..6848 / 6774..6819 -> 0.01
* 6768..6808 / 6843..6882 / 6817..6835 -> -0.05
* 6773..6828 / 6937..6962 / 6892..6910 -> 0.02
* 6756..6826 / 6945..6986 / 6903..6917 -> 0.02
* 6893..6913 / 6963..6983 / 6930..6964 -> -0.02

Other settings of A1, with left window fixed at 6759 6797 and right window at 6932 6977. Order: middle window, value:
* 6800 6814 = 0.1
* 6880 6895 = 0.6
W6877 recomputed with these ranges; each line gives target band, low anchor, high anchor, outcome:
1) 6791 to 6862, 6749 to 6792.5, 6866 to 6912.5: -0.01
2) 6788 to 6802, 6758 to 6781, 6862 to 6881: -0.02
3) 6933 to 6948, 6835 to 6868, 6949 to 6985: 0.00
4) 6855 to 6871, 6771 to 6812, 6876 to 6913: 0.00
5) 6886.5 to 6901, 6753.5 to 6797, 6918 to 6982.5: 0.02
